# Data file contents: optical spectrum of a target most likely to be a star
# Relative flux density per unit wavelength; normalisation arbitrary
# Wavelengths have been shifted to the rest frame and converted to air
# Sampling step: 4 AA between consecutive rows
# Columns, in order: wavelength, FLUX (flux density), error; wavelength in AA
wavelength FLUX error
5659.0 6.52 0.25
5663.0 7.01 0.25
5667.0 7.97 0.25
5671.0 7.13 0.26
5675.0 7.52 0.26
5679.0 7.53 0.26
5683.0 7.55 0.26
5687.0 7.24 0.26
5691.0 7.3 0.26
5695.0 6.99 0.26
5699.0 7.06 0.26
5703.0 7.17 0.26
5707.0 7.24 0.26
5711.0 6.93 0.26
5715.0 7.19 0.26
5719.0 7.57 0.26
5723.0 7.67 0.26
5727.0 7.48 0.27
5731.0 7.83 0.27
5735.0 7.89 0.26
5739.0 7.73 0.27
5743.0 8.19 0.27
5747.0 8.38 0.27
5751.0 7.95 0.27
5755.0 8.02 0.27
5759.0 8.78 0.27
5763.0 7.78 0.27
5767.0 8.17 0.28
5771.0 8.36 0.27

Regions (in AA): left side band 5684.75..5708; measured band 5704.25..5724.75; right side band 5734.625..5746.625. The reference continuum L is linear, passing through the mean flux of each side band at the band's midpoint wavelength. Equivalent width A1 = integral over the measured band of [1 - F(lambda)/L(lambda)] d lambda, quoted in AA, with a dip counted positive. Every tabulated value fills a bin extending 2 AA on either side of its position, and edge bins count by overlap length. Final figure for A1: 0.55 AA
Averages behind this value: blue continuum 7.17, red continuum 8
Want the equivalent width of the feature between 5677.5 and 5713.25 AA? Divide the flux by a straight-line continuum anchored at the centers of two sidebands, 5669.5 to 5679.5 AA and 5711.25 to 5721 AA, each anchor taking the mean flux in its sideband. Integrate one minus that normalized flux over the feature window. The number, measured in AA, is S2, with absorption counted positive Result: 0.6 AA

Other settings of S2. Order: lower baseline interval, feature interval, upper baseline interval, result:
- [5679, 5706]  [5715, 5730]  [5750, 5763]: 0.3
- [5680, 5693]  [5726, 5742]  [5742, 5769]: 0.3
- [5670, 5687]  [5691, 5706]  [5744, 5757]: 1.0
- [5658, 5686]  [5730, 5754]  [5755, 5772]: 0.1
